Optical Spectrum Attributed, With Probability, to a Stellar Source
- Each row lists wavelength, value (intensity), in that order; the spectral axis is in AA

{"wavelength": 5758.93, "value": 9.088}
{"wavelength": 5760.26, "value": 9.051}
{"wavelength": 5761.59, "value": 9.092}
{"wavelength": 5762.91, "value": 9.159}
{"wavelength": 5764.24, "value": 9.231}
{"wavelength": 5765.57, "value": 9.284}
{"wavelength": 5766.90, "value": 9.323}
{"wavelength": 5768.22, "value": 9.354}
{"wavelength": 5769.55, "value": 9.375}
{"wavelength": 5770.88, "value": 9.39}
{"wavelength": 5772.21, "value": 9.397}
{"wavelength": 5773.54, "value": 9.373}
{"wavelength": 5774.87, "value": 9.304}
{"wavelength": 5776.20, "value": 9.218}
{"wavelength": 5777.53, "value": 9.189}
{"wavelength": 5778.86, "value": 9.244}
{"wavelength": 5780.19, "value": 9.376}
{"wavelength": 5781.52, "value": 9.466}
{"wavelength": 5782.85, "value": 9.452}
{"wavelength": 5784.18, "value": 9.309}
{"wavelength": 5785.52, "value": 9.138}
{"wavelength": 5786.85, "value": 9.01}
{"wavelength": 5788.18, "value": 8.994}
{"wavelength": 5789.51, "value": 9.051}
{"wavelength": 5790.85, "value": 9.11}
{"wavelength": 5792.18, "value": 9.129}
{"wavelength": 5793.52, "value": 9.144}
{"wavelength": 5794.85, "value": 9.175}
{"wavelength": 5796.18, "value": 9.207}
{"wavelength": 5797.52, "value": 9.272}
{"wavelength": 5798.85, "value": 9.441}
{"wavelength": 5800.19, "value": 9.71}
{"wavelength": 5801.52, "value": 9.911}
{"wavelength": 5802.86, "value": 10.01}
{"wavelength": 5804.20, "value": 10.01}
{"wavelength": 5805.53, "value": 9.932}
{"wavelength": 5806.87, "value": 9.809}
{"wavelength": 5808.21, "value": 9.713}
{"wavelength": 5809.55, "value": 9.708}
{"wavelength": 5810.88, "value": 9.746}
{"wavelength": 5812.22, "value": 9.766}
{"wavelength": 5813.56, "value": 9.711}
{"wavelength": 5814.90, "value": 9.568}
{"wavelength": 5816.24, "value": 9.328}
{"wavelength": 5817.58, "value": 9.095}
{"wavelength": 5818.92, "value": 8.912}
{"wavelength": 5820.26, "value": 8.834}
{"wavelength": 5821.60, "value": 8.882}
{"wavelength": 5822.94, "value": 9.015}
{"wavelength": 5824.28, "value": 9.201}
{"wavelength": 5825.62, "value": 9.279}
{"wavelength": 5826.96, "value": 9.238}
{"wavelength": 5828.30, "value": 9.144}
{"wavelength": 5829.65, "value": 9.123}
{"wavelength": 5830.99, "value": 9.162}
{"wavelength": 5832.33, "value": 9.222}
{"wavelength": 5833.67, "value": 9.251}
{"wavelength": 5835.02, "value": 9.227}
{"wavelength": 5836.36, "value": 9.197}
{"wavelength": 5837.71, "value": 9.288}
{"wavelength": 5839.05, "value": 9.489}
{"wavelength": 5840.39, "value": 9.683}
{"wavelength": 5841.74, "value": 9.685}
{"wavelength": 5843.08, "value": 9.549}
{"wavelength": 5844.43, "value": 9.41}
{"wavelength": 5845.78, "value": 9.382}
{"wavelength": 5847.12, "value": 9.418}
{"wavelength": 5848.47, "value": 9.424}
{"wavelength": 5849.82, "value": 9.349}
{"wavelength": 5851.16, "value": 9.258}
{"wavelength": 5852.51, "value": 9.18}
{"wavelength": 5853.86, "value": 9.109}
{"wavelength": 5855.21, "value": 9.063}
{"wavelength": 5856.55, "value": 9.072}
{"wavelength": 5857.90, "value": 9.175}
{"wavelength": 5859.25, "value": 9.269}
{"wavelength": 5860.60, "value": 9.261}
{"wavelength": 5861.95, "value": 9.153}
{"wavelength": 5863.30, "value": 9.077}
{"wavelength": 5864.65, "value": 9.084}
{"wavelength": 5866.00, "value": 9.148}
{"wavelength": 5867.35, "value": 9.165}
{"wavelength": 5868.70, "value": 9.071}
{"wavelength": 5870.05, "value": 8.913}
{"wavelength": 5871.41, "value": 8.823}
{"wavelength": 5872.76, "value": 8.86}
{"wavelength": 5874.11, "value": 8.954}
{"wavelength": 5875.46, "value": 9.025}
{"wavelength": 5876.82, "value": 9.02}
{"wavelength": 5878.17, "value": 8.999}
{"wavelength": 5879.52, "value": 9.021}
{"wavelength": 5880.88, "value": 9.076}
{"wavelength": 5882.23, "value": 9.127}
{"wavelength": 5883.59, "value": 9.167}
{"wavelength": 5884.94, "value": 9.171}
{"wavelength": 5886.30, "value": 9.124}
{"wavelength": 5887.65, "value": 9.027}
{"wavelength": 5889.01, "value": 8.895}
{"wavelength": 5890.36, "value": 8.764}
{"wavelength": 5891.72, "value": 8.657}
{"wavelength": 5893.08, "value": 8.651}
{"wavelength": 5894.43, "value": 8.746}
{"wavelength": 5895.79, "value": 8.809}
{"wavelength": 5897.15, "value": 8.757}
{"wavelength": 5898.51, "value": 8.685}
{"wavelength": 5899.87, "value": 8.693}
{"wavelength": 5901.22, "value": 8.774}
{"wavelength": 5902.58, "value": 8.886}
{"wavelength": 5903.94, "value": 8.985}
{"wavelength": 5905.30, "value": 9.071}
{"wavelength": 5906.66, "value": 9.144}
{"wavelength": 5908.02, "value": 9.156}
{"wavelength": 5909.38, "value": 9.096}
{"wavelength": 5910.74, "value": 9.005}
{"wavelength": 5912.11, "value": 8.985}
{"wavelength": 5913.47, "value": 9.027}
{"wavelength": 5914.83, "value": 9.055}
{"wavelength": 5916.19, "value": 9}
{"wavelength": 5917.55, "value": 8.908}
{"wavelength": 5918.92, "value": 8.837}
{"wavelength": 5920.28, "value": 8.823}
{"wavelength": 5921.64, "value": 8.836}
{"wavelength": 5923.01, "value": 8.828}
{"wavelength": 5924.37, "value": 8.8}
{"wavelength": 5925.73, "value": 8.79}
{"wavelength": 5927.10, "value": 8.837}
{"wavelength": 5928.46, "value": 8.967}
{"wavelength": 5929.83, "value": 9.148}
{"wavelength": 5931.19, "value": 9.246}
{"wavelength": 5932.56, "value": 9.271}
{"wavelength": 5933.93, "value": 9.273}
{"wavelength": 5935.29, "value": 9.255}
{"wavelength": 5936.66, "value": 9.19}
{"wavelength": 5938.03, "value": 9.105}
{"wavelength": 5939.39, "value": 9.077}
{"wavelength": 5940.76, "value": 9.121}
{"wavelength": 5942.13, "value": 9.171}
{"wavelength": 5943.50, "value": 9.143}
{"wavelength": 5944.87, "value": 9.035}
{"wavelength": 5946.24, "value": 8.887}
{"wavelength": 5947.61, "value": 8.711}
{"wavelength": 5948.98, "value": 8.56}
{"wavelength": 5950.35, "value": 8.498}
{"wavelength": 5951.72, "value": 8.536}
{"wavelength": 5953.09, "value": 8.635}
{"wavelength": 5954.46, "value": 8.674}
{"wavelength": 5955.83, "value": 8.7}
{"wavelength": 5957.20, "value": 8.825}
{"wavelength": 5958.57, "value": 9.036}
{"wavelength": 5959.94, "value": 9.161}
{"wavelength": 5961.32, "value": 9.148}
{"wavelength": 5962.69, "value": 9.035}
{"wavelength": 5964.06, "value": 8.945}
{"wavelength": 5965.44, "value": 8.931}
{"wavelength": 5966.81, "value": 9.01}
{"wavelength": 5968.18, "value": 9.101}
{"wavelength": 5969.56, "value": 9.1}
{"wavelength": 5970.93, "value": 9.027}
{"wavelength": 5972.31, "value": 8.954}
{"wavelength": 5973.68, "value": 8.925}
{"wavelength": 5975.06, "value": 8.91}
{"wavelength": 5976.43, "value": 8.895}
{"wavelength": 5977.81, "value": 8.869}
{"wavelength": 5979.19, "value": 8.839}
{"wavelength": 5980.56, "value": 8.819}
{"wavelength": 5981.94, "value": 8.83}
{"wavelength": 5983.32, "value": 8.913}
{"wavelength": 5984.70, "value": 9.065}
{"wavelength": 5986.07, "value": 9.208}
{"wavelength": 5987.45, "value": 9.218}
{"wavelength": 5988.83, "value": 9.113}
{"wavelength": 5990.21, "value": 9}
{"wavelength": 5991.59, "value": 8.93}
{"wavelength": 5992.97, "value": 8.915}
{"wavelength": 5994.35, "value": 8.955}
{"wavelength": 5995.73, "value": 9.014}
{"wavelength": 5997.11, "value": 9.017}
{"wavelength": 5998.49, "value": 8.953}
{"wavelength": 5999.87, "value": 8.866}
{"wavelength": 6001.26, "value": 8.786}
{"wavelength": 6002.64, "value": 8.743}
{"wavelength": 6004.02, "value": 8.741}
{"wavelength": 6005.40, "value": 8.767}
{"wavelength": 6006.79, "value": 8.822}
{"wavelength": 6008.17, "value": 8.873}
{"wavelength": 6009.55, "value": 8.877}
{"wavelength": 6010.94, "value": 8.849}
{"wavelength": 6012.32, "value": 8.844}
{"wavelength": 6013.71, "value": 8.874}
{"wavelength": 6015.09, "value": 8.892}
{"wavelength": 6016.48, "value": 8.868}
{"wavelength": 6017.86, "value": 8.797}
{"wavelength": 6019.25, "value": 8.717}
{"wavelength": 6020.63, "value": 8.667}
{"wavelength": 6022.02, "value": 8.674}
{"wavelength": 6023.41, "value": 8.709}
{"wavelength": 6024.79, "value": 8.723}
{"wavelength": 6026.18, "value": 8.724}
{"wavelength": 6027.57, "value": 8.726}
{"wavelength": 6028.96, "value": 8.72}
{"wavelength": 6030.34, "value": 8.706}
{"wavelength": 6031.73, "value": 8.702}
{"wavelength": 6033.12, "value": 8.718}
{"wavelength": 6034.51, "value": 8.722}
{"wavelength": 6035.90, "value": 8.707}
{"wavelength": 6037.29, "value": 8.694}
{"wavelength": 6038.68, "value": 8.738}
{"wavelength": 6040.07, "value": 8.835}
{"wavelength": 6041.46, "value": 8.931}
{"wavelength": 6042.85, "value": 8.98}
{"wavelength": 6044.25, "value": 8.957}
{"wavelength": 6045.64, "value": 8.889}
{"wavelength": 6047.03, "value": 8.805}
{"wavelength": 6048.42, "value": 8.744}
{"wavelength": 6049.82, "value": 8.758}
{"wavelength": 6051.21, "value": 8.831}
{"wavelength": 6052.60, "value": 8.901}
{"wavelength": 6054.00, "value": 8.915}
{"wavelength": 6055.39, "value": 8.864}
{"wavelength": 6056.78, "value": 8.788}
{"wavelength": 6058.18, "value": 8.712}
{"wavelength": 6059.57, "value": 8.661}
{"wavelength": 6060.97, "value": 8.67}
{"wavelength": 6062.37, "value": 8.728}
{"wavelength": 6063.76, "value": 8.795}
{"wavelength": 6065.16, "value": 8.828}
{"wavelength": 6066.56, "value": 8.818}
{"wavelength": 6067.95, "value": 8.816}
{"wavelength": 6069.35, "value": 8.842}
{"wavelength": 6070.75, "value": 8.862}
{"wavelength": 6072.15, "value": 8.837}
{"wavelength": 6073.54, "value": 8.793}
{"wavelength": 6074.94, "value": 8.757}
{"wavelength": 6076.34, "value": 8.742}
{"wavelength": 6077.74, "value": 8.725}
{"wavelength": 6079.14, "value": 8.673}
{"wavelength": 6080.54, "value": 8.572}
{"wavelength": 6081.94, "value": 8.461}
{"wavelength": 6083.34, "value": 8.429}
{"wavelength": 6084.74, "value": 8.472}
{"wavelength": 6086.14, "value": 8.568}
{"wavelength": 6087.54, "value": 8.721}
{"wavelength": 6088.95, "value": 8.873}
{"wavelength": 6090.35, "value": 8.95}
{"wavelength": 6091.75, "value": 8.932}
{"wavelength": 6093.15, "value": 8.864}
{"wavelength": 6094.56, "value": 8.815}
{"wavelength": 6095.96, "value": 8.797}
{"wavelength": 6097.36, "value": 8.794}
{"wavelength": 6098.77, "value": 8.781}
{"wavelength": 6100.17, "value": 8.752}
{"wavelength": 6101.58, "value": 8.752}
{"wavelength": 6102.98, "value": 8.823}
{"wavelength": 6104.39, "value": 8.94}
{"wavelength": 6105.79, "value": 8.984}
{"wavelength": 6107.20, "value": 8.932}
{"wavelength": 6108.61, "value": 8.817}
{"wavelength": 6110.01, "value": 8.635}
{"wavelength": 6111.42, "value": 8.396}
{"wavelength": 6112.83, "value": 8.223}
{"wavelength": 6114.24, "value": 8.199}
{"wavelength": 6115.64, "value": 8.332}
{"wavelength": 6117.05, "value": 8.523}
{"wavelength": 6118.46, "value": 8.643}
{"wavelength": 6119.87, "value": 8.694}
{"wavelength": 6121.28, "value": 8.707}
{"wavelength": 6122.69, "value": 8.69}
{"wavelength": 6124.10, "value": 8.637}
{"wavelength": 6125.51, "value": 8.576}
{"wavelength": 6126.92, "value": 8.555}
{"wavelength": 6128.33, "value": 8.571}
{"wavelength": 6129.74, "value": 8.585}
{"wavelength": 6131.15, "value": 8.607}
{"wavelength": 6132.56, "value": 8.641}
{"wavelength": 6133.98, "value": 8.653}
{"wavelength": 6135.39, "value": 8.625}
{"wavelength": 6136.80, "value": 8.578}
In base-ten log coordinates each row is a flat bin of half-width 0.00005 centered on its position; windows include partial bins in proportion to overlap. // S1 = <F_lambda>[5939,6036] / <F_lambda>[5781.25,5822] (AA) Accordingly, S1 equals 0.94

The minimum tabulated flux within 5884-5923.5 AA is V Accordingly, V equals 8.651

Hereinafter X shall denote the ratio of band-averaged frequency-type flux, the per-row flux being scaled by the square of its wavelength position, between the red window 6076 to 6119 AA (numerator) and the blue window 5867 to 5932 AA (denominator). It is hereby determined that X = 1.04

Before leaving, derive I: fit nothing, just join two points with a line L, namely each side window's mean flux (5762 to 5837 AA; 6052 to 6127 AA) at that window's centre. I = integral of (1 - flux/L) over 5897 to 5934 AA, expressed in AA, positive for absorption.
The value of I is 0.5 AA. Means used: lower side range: 9.34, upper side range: 8.71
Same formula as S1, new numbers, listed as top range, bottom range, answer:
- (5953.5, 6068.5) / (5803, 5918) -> 0.97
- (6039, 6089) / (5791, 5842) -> 0.93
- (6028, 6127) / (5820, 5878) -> 0.95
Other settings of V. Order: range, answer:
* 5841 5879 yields 8.823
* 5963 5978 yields 8.869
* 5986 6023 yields 8.667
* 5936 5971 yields 8.498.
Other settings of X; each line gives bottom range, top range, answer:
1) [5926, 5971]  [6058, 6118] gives 1.02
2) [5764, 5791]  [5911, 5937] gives 1.02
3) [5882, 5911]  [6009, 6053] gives 1.03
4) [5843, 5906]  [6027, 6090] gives 1.03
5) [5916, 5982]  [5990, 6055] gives 1.01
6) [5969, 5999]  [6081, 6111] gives 1.01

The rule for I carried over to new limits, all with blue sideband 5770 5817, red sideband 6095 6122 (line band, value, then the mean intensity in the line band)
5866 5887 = 0.4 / 9.04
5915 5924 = 0.2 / 8.88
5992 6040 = 0.5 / 8.8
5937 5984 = 0.6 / 8.92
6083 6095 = 0.0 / 8.74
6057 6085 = 0.2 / 8.71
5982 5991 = -0.1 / 9.07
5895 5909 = 0.4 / 8.9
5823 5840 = 0.2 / 9.24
